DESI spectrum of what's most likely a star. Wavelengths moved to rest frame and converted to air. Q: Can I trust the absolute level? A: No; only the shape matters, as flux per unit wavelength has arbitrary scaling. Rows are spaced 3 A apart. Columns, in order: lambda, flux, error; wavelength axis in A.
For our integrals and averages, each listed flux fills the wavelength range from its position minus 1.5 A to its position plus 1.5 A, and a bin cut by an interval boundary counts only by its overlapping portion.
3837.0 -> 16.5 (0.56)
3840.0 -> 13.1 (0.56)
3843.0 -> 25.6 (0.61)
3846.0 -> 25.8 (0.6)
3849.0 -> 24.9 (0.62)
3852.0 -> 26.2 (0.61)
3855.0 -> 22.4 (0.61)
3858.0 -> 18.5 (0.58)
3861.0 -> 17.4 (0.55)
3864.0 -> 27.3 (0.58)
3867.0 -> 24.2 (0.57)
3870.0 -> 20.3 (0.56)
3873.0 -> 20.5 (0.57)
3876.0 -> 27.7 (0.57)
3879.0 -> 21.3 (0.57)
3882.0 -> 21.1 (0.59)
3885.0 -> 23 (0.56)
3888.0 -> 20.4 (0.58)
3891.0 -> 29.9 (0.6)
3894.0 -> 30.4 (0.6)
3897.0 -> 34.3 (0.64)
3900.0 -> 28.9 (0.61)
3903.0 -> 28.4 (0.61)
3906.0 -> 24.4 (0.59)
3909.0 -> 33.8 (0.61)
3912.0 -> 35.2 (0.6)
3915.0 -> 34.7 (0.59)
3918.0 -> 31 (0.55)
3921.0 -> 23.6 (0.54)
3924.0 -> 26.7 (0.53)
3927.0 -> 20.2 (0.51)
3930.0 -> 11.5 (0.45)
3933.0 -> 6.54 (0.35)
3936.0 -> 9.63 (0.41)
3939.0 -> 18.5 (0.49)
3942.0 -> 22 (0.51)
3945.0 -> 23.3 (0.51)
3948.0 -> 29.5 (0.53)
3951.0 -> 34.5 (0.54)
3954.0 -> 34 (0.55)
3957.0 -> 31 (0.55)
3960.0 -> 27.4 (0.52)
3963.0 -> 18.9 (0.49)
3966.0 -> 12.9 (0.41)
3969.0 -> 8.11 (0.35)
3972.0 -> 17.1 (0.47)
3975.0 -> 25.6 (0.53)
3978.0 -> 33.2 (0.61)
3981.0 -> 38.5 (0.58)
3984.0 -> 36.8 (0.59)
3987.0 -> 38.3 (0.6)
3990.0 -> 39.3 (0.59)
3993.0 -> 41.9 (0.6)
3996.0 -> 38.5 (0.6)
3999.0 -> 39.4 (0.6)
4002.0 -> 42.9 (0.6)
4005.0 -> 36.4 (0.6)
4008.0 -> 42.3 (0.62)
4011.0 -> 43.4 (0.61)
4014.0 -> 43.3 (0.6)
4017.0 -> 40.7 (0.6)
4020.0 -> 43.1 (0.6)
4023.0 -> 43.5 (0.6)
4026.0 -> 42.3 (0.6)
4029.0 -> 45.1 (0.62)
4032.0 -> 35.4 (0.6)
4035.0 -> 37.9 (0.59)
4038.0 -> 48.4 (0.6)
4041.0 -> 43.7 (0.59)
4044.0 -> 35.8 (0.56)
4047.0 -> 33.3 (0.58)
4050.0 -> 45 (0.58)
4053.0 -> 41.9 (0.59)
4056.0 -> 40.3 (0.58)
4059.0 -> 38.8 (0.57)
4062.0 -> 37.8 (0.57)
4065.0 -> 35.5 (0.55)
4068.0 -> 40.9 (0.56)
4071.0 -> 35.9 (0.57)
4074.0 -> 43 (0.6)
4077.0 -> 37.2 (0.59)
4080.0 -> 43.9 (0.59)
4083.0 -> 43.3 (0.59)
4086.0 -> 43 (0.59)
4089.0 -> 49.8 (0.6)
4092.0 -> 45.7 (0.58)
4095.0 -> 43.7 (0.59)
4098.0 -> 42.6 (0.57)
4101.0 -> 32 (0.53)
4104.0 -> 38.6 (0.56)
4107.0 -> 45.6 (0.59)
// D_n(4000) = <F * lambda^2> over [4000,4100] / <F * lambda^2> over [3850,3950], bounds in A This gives 1.85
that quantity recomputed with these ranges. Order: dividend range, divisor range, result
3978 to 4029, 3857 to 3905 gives 1.75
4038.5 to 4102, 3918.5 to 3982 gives 1.92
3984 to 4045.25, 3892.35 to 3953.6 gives 1.68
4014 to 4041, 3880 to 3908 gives 1.69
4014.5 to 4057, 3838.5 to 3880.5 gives 2.00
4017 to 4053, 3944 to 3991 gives 1.52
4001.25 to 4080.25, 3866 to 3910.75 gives 1.69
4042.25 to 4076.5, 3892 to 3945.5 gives 1.69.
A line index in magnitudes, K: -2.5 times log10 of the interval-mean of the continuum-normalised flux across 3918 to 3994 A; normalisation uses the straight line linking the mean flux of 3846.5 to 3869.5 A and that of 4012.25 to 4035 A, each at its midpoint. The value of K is 0.34 mag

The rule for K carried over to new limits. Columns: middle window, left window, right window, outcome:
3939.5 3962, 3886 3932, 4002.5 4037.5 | 0.162 mag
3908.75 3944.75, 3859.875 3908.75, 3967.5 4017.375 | 0.278 mag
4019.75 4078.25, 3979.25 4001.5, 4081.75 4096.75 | 0.063 mag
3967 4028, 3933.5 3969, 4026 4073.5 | -0.178 mag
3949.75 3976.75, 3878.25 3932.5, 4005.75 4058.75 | 0.376 mag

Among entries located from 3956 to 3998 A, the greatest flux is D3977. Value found 41.9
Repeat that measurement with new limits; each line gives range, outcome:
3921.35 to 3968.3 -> 34.5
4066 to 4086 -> 43.9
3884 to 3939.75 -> 35.2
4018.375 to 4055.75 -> 48.4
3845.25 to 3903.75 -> 34.3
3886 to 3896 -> 30.4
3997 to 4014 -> 43.4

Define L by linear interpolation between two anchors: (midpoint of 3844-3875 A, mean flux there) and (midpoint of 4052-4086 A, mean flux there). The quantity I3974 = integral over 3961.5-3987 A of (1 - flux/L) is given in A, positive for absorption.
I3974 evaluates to 6.1 A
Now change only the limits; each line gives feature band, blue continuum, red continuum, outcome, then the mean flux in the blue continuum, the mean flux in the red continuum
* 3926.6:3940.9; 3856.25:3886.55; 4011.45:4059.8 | 7.98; 22.1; 41.2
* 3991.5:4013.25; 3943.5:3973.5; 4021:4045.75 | -4.28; 23.7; 41.5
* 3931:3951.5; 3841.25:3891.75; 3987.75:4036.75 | 8.14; 23.2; 41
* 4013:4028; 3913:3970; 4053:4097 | -3.99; 22.6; 41.4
